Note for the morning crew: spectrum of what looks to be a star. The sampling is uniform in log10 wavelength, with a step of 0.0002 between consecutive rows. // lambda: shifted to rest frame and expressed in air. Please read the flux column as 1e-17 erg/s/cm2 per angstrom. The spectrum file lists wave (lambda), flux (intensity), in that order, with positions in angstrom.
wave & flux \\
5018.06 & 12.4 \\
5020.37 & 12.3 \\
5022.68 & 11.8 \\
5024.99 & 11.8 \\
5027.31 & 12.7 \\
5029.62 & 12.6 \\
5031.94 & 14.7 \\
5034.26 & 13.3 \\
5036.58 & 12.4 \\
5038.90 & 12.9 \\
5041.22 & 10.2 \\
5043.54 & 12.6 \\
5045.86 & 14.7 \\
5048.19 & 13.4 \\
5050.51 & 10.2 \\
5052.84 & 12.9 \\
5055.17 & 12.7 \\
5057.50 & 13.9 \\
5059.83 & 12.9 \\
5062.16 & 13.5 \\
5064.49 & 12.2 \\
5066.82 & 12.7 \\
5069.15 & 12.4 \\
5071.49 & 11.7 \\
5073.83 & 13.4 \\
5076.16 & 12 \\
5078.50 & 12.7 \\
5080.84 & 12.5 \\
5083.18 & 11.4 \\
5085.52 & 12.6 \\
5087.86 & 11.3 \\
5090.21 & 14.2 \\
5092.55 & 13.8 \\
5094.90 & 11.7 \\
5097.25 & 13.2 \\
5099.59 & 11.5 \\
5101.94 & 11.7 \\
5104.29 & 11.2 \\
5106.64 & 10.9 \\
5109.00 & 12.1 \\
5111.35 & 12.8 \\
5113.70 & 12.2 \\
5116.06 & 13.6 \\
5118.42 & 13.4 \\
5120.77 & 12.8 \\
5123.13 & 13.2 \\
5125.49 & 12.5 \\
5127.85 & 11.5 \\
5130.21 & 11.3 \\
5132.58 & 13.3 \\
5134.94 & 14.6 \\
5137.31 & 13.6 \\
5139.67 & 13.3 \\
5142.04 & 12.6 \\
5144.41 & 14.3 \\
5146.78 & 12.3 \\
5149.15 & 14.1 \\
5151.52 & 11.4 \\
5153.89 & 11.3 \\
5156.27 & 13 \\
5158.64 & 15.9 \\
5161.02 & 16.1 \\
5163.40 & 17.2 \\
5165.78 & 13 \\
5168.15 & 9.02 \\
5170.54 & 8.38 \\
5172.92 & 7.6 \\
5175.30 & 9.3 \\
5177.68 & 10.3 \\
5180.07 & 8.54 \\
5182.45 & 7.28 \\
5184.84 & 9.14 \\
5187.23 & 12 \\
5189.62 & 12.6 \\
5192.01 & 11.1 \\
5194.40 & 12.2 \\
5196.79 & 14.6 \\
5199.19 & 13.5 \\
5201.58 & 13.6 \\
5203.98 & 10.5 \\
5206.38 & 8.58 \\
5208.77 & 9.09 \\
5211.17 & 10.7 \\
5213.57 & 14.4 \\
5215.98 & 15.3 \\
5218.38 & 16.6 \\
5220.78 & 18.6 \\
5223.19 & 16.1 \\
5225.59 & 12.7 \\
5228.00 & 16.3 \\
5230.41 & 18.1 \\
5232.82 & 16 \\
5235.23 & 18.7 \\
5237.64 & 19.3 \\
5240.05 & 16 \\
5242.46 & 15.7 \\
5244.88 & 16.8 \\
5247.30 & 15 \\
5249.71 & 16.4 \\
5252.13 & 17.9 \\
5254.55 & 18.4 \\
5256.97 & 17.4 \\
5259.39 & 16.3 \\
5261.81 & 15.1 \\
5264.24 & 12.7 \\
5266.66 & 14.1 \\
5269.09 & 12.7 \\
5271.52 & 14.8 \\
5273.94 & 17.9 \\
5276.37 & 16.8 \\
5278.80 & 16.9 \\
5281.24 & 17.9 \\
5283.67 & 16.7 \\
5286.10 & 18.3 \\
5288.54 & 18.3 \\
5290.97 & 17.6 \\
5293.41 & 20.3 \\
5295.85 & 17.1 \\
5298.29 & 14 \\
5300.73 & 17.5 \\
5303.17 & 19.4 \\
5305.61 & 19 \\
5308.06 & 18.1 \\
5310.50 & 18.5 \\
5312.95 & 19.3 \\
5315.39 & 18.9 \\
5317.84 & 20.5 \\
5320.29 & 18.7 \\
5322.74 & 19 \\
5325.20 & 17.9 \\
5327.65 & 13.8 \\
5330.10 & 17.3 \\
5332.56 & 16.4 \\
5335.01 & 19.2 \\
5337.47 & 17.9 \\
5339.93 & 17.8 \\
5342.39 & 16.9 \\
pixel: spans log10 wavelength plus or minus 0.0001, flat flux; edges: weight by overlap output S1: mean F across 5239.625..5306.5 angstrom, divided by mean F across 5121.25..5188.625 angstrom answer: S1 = 1.39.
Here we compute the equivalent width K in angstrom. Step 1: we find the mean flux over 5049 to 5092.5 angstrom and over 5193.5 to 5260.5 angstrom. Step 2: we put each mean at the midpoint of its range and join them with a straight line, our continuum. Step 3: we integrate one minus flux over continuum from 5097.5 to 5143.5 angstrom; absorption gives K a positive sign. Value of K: 2.9 angstrom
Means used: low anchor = 12.6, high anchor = 15.2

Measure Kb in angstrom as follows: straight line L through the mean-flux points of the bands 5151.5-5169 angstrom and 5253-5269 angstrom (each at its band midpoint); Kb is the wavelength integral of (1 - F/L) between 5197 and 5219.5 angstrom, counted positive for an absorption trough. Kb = 3.0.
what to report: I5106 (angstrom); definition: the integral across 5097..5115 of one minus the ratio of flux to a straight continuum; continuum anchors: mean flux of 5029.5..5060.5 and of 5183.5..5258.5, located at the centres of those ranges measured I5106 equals 2.1 angstrom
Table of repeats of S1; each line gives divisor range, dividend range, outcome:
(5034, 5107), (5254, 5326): 1.39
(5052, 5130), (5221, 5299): 1.32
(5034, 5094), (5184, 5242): 1.11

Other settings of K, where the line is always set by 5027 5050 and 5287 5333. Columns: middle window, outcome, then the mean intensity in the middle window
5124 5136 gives 1.6 angstrom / 12.6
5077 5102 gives 2.5 angstrom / 12.4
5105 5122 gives 2.1 angstrom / 12.5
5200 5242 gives 4.1 angstrom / 14.8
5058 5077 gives 1.1 angstrom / 12.7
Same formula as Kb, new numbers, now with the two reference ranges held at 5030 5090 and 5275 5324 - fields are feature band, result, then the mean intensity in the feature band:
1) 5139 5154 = 1.82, 12.8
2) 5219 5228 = 0.26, 15.9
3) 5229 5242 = -0.64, 17.5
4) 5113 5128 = 1.26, 12.8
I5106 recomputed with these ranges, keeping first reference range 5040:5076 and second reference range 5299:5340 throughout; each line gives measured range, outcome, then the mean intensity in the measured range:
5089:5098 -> 0.1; 13.2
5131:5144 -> 0.8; 13.5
